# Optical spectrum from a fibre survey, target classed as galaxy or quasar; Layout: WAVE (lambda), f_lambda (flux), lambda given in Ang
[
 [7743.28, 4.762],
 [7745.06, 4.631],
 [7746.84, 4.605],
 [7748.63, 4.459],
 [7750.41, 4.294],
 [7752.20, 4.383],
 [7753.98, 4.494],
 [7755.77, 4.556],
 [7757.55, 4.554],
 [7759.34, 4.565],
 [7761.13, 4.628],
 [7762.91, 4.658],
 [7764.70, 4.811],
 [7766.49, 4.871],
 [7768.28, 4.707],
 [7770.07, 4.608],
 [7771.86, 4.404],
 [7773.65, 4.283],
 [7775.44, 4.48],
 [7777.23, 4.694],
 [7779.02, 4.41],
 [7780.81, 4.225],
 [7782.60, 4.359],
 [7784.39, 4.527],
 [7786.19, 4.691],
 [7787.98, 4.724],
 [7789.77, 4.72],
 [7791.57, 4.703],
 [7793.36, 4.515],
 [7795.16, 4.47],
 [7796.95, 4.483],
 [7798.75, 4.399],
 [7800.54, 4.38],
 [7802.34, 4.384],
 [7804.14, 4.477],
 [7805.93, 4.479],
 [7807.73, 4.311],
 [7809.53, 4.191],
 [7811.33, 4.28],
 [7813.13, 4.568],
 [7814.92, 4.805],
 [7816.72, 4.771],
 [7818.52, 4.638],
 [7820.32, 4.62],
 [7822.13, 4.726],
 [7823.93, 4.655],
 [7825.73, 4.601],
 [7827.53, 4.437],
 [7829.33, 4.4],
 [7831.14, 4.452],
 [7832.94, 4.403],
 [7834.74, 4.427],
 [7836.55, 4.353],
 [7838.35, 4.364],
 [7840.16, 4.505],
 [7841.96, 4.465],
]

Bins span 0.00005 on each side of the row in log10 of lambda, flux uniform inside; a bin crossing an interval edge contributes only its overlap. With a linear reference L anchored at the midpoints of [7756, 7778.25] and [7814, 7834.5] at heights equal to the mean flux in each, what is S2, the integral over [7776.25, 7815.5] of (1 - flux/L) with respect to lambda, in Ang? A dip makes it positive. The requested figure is 0.92 Ang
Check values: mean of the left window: 4.6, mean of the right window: 4.59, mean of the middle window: 4.49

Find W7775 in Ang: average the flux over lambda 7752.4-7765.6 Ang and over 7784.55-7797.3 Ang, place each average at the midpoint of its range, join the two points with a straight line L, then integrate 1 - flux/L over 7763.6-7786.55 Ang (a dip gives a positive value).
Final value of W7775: 0.3 Ang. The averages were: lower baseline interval 4.6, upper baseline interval 4.61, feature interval 4.54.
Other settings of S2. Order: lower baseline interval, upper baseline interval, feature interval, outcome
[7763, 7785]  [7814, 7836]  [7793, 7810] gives 0.5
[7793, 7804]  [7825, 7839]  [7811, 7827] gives -0.7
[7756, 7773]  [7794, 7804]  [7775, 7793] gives -0.1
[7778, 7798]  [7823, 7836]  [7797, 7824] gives 0.0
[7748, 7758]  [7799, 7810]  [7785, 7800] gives -0.6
